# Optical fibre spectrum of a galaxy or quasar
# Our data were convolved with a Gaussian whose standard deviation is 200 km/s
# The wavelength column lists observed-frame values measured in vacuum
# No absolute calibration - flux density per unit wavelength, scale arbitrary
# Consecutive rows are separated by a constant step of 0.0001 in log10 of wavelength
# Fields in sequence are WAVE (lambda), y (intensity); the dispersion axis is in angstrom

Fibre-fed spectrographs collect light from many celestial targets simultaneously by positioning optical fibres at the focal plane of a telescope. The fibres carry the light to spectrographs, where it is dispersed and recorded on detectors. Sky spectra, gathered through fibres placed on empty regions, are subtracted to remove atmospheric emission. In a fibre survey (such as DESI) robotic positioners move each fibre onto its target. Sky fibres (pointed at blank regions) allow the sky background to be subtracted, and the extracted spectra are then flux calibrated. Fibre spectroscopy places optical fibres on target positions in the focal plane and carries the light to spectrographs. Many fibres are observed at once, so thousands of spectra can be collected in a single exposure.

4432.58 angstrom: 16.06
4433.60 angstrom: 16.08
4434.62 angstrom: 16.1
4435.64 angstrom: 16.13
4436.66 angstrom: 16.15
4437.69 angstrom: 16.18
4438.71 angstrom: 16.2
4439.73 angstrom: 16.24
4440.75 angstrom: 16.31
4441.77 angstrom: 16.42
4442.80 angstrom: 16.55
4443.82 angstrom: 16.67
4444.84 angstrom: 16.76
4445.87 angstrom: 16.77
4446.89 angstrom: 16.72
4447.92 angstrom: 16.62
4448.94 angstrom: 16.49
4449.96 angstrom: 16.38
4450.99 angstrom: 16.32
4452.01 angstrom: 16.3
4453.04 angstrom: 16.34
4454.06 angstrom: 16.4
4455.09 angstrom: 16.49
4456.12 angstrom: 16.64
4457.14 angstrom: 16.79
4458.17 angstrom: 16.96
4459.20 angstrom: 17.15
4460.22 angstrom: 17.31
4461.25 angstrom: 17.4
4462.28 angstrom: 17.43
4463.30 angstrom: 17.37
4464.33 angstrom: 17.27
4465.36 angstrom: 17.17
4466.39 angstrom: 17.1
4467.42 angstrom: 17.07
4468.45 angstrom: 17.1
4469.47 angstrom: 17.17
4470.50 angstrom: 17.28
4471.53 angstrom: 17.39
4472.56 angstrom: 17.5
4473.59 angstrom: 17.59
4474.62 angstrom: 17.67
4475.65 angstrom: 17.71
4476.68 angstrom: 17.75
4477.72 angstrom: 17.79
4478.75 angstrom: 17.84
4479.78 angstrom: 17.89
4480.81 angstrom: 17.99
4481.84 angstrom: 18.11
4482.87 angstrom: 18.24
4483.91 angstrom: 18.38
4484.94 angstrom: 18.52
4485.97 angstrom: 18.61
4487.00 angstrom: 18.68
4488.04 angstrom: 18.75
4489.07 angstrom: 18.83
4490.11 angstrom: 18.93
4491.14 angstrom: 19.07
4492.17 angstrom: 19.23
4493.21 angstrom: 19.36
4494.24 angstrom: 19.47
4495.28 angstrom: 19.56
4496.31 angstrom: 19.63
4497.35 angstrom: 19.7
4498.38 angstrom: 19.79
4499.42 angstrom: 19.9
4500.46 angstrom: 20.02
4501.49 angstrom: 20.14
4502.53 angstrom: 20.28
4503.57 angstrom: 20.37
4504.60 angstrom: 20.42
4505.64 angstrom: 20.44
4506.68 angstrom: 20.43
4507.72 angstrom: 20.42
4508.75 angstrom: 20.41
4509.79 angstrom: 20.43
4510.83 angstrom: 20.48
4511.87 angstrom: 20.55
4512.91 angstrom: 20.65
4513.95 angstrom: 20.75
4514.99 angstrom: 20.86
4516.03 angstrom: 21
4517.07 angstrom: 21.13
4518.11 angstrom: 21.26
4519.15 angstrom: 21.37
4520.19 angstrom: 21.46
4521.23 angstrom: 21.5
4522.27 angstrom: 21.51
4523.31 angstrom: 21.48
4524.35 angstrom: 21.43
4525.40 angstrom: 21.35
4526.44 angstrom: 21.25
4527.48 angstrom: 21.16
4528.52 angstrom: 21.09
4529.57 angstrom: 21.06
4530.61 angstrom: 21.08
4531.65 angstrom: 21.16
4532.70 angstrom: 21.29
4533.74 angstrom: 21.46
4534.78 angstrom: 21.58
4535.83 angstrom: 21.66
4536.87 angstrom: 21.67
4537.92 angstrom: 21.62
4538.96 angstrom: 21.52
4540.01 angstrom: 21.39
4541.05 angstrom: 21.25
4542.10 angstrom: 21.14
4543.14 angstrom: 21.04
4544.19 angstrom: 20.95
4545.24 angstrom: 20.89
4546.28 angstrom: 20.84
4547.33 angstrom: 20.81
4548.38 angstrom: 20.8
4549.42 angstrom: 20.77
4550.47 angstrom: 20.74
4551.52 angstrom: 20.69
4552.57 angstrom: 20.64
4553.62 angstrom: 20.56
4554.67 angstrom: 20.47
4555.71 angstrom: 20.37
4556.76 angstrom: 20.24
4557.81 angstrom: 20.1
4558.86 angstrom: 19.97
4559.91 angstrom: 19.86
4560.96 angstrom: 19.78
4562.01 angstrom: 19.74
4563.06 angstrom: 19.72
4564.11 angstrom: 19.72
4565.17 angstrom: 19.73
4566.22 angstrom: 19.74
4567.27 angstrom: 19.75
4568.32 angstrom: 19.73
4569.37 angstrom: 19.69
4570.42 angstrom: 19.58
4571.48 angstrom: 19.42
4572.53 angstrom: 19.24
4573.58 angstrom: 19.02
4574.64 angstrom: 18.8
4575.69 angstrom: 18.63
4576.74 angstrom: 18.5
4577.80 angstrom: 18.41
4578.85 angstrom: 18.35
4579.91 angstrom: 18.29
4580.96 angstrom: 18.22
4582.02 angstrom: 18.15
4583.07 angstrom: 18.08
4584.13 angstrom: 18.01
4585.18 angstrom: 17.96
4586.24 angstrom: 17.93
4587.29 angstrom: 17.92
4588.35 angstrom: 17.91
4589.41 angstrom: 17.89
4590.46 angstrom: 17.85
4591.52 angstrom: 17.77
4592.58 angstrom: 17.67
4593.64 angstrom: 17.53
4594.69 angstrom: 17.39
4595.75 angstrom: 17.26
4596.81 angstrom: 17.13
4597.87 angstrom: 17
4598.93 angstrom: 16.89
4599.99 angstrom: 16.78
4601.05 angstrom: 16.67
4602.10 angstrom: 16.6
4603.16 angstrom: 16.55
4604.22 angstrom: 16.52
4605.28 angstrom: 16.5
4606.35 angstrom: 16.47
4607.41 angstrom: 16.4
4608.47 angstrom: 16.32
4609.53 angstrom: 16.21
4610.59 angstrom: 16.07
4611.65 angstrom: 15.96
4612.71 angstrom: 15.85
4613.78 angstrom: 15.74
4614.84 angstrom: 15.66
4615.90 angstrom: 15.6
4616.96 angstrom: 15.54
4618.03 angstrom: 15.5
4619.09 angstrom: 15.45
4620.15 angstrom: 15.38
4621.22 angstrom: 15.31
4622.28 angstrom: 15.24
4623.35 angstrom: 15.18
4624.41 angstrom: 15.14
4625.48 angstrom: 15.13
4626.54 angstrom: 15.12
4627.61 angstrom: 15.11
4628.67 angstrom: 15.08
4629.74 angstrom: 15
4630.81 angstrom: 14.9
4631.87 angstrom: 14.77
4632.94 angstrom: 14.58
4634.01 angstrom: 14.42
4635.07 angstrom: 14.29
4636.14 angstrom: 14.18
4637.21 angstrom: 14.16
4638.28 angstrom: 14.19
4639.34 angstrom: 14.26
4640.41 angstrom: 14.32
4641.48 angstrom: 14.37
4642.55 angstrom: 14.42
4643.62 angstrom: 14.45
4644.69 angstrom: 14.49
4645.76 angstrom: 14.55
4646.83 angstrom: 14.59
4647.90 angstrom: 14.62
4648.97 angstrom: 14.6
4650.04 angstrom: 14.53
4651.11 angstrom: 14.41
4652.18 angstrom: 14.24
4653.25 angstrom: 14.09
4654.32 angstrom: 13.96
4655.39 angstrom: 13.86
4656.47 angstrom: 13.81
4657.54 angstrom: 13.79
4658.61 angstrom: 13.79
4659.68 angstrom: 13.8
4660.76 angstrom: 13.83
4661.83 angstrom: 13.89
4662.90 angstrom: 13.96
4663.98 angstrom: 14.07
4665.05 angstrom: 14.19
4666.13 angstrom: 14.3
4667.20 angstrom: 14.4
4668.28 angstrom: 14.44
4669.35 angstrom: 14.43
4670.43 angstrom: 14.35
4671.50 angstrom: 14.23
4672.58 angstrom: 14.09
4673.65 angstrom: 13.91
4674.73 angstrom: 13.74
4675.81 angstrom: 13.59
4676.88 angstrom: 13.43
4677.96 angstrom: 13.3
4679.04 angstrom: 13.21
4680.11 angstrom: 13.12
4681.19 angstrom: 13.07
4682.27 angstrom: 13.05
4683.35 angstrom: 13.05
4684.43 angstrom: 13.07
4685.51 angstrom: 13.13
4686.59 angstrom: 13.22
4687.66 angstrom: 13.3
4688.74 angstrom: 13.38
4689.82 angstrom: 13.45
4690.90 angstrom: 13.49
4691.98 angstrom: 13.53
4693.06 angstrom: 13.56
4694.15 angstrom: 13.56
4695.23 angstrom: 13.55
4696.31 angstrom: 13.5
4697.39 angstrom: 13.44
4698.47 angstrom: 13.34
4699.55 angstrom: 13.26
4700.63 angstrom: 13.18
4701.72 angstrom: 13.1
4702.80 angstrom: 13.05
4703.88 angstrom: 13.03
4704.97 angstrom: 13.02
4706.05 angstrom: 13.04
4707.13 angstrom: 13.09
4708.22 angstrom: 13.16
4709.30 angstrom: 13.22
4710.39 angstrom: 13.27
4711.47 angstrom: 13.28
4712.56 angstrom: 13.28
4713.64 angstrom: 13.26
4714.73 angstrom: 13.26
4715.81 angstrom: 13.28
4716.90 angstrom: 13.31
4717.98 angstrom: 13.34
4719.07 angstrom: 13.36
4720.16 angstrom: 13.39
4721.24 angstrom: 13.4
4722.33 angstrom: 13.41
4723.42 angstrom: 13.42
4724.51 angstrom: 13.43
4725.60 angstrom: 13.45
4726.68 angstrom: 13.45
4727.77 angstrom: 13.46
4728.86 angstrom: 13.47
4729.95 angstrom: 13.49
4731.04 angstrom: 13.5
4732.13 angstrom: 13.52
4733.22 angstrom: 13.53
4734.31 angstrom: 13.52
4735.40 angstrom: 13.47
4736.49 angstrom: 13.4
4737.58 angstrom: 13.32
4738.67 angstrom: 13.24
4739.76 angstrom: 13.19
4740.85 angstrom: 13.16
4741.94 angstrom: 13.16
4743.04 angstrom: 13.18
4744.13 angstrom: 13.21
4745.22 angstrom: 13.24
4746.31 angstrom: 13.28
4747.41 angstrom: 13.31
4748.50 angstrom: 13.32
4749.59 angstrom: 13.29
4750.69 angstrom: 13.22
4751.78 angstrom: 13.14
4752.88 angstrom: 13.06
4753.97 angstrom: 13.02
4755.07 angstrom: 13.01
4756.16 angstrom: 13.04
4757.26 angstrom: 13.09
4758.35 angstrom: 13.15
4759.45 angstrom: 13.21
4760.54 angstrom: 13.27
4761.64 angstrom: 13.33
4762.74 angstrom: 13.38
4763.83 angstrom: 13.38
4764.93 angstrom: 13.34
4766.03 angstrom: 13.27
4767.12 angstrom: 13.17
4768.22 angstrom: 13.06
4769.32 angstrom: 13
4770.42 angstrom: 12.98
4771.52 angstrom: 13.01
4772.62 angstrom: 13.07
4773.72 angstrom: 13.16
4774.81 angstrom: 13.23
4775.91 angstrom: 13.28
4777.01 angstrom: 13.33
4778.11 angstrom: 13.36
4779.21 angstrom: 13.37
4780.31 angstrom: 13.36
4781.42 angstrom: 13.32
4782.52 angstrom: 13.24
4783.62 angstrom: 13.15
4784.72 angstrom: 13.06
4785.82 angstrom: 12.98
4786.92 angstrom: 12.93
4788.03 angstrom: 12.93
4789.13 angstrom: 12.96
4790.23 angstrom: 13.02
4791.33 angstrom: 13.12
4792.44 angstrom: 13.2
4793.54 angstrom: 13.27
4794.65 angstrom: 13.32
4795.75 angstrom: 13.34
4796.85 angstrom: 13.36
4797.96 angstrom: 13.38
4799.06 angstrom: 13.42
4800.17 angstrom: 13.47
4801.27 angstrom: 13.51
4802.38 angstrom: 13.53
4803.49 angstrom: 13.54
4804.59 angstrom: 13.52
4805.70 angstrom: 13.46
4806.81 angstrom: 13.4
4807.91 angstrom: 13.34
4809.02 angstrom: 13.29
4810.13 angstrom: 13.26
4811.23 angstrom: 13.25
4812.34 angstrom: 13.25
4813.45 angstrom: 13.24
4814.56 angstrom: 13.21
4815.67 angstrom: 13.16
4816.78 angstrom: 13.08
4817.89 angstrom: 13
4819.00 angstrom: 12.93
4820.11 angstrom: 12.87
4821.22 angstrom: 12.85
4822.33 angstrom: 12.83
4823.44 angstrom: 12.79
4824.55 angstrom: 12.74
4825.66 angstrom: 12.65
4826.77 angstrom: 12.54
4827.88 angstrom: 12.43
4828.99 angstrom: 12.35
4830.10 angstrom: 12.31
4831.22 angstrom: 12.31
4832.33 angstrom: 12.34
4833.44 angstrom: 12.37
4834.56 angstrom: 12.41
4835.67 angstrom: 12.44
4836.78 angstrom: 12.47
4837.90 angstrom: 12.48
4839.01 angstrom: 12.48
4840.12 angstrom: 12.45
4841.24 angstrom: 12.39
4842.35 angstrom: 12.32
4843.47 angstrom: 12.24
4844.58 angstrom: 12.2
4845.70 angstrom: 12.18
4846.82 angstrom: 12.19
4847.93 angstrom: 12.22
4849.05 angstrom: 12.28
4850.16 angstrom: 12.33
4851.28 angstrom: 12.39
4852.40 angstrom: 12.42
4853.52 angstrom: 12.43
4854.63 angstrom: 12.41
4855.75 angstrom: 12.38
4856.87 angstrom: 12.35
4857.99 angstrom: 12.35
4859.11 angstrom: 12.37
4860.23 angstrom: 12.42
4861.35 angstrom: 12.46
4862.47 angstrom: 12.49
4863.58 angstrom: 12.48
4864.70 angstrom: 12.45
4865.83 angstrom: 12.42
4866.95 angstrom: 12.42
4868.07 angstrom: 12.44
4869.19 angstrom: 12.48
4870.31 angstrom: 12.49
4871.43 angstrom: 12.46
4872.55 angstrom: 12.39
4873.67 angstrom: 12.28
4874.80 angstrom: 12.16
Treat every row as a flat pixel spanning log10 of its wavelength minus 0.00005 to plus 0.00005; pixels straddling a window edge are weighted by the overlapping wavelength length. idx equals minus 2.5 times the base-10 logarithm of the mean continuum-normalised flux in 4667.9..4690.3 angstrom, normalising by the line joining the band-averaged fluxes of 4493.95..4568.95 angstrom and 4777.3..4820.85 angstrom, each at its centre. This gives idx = 0.218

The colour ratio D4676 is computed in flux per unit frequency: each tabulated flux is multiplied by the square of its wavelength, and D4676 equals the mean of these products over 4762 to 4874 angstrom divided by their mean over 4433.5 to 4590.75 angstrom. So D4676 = 0.8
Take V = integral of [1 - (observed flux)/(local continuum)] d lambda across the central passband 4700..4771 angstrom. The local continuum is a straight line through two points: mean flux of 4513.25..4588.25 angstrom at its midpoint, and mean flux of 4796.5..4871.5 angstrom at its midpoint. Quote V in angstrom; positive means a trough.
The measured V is 9.5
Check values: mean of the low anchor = 20.2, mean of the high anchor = 12.7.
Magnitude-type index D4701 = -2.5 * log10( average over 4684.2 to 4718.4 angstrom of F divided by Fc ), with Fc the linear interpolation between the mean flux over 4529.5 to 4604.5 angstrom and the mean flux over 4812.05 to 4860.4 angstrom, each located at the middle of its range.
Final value 0.20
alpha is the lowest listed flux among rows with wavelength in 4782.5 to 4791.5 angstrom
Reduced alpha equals 12.93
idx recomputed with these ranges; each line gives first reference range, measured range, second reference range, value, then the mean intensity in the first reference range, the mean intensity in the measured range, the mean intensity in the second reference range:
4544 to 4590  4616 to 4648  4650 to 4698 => 0.083 mag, 19.5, 14.8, 13.7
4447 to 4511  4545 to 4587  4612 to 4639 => -0.192 mag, 18.2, 19.5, 15.1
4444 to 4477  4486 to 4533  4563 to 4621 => -0.185 mag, 17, 20.4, 17.5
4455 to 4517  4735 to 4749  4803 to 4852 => 0.075 mag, 18.7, 13.3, 12.7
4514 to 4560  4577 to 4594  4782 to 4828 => 0.093 mag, 21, 18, 13.1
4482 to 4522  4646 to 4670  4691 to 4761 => 0.085 mag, 20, 14.2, 13.3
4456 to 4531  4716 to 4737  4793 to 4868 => 0.101 mag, 19.2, 13.4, 12.7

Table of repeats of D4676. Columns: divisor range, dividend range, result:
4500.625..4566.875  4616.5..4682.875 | 0.73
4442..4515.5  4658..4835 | 0.82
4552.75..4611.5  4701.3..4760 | 0.77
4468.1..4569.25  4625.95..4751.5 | 0.74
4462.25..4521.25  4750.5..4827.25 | 0.78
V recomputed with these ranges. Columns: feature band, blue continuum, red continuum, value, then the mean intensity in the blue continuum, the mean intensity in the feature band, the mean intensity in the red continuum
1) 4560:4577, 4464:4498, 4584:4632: -2.5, 18.2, 19.5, 16.3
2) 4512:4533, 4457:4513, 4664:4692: -4.2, 18.6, 21.2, 13.6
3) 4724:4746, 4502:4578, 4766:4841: 2.4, 20.6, 13.4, 13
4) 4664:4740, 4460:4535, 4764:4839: 8.5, 19.5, 13.5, 13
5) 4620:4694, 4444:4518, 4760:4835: 6.4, 18.4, 14.1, 13.1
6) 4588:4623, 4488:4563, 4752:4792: 3.3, 20.6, 16.5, 13.2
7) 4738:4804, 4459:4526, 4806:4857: 2.8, 19.2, 13.2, 12.6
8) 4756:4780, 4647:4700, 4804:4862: -0.2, 13.8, 13.2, 12.6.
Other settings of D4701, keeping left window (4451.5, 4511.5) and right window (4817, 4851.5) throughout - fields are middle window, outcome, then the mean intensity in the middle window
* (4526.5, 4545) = -0.214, 21.3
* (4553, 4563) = -0.175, 20.1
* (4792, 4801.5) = -0.021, 13.4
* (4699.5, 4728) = 0.097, 13.3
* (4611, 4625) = 0.042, 15.5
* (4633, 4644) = 0.105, 14.3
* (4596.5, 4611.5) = -0.014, 16.6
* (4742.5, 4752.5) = 0.056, 13.2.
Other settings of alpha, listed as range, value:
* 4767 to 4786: 12.98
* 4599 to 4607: 16.47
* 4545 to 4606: 16.5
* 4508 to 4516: 20.41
